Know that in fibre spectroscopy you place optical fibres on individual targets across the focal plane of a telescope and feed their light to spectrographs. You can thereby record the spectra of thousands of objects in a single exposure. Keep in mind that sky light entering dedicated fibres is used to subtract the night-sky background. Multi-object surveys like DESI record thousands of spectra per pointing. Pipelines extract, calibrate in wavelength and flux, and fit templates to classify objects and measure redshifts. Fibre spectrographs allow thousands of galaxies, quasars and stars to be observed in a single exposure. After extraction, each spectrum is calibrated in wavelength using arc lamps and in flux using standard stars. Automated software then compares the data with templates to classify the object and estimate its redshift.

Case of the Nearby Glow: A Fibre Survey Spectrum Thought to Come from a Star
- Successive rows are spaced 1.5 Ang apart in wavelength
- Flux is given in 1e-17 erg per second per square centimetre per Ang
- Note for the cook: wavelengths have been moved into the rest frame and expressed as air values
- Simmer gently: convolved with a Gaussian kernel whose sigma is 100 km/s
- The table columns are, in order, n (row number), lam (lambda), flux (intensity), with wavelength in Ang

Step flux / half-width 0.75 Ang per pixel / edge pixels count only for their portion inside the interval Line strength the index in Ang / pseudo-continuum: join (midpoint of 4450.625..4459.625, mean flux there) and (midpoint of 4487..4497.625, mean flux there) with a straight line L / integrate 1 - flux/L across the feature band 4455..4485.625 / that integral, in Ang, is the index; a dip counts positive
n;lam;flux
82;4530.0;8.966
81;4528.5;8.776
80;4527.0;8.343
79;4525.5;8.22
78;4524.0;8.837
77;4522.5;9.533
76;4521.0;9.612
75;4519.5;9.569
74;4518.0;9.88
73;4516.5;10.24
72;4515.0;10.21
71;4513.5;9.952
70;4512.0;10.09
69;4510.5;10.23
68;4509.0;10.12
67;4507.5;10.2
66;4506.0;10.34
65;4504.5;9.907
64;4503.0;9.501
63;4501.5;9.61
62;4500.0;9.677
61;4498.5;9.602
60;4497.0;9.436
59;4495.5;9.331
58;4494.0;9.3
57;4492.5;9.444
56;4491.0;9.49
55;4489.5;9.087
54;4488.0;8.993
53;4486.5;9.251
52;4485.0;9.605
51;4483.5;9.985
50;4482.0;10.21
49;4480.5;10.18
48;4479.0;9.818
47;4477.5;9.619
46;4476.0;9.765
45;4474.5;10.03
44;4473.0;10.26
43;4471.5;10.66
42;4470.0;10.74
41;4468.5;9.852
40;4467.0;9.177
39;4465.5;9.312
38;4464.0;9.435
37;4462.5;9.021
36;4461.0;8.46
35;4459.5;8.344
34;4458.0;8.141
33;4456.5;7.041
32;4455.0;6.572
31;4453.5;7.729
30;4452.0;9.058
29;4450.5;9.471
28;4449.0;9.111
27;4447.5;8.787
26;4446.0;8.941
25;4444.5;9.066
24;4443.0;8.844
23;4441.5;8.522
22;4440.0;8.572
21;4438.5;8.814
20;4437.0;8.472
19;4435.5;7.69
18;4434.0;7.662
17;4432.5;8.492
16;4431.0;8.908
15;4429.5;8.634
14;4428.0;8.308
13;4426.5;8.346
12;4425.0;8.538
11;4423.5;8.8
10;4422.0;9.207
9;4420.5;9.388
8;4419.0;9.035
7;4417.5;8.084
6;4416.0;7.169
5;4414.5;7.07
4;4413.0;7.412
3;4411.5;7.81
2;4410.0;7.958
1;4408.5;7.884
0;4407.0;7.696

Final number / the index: -3.37 Ang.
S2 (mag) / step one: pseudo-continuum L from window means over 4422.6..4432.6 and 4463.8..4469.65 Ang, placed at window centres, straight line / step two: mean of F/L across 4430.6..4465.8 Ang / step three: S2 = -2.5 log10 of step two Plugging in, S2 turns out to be 0.07 mag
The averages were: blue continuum 8.59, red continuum 9.53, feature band 8.51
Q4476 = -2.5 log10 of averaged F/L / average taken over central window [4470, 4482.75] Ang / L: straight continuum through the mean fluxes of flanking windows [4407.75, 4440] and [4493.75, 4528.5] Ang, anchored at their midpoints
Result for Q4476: -0.12 mag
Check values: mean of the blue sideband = 8.28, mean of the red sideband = 9.63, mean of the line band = 10.1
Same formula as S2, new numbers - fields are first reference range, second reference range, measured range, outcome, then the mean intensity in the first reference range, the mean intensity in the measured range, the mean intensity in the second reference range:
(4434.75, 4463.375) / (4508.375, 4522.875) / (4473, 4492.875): -0.05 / 8.46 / 9.68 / 9.95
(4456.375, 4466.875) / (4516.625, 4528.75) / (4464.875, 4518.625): -0.10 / 8.66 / 9.81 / 9.17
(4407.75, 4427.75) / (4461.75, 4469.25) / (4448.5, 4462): 0.11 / 8.21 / 8.21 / 9.36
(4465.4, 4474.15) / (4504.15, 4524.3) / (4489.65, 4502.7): 0.06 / 10.1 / 9.47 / 9.93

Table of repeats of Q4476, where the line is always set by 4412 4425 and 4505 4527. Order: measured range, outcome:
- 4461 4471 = -0.063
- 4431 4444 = 0.017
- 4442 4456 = 0.018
